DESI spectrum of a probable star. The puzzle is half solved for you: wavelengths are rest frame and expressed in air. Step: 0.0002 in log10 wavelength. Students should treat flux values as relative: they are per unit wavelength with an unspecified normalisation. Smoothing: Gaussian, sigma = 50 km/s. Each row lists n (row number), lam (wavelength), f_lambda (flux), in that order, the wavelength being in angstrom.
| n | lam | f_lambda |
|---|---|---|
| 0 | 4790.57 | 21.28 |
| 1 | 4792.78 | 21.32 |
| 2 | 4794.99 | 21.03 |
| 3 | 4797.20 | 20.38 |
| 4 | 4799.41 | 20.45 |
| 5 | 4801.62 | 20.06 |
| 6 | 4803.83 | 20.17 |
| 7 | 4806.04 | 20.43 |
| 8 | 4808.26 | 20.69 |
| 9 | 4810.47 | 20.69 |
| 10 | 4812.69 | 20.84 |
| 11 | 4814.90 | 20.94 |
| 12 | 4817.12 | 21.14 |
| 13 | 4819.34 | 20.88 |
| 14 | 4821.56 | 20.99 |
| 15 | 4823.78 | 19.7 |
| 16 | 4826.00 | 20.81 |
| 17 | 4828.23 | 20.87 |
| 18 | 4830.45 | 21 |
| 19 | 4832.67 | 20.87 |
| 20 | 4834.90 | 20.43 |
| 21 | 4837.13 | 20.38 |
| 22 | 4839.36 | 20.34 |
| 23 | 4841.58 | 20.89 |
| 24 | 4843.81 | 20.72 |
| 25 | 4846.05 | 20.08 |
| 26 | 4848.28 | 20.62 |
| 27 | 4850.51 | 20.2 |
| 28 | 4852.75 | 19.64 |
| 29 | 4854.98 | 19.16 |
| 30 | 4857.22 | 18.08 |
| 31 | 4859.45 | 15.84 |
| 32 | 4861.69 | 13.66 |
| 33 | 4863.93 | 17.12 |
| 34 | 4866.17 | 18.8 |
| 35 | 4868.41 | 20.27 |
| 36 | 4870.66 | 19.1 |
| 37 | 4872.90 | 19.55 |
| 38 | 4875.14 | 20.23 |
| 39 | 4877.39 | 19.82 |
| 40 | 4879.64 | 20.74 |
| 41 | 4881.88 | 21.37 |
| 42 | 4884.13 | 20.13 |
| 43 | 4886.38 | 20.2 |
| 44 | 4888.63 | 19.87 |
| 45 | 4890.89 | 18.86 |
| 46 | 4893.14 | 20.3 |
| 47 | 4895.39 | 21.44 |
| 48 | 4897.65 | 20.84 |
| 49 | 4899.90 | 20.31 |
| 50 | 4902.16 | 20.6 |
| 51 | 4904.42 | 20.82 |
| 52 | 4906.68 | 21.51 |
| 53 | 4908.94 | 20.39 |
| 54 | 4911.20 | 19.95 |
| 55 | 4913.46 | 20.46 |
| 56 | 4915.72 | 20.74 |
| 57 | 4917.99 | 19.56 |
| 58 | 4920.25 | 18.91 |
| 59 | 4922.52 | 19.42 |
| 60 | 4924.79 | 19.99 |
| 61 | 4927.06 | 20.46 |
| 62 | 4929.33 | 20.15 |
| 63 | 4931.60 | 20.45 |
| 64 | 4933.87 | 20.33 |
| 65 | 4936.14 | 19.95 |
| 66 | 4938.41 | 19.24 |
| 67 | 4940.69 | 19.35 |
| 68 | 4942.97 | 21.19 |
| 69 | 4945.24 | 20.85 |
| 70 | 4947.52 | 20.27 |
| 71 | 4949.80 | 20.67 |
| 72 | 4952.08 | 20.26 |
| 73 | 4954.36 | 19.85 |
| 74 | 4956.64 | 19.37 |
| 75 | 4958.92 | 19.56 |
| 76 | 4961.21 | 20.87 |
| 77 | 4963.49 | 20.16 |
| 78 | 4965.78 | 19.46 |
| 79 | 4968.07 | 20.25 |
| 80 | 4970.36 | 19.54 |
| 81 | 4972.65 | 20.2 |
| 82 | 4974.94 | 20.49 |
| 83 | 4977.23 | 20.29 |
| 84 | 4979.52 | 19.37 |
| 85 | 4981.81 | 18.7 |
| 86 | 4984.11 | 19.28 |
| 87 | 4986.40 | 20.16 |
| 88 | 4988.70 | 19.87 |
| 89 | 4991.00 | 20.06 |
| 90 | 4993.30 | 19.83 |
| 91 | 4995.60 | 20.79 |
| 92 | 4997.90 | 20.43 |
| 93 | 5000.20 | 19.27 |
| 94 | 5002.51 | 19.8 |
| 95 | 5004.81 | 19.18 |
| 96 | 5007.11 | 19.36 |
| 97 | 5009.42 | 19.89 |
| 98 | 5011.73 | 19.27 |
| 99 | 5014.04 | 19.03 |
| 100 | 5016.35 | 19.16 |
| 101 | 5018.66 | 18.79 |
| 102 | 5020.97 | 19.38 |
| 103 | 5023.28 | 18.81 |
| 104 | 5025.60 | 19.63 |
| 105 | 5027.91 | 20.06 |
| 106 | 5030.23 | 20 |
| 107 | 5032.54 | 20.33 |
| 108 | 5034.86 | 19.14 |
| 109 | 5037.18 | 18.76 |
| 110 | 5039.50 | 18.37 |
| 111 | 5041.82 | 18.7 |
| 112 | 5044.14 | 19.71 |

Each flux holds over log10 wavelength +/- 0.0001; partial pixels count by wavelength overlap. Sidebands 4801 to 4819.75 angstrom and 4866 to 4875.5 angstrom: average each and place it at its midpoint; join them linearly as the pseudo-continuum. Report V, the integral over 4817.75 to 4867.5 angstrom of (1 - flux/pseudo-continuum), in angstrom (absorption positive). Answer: 1.3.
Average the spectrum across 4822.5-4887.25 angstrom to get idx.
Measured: 19.7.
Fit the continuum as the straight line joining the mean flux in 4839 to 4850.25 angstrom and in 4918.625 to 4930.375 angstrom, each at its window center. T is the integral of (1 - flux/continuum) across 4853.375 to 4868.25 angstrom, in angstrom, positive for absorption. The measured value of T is 2.17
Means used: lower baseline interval 20.5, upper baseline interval 19.8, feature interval 17.4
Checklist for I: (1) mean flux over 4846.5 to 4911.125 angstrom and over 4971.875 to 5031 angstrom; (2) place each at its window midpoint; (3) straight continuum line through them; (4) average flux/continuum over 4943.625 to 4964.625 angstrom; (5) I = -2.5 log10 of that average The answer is -0.03 mag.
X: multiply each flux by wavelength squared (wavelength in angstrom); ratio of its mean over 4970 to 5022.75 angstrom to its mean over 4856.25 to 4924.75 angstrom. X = 1.04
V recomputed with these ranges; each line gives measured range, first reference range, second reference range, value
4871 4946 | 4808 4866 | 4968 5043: -1.9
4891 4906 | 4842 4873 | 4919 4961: -0.9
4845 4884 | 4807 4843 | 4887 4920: 2.7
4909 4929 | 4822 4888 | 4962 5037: -0.3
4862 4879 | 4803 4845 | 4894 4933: 1.2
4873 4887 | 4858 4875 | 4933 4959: -1.6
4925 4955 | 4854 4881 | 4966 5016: -1.5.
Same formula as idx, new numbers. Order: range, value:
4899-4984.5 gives 20.1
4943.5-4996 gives 20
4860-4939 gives 19.9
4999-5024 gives 19.3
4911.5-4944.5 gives 20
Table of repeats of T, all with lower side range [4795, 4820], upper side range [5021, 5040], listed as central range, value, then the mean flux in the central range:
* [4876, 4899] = -0.2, 20.4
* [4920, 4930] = 0.1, 19.8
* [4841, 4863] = 1.7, 18.8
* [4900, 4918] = -0.4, 20.5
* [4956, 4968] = -0.1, 19.9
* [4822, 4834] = -0.1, 20.7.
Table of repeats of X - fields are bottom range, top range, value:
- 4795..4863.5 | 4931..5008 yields 1.06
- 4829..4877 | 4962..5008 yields 1.08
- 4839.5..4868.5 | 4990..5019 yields 1.11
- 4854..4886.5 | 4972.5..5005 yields 1.10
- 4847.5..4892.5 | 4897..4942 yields 1.07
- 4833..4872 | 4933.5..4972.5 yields 1.09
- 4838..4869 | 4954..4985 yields 1.10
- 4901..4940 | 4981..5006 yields 1.01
